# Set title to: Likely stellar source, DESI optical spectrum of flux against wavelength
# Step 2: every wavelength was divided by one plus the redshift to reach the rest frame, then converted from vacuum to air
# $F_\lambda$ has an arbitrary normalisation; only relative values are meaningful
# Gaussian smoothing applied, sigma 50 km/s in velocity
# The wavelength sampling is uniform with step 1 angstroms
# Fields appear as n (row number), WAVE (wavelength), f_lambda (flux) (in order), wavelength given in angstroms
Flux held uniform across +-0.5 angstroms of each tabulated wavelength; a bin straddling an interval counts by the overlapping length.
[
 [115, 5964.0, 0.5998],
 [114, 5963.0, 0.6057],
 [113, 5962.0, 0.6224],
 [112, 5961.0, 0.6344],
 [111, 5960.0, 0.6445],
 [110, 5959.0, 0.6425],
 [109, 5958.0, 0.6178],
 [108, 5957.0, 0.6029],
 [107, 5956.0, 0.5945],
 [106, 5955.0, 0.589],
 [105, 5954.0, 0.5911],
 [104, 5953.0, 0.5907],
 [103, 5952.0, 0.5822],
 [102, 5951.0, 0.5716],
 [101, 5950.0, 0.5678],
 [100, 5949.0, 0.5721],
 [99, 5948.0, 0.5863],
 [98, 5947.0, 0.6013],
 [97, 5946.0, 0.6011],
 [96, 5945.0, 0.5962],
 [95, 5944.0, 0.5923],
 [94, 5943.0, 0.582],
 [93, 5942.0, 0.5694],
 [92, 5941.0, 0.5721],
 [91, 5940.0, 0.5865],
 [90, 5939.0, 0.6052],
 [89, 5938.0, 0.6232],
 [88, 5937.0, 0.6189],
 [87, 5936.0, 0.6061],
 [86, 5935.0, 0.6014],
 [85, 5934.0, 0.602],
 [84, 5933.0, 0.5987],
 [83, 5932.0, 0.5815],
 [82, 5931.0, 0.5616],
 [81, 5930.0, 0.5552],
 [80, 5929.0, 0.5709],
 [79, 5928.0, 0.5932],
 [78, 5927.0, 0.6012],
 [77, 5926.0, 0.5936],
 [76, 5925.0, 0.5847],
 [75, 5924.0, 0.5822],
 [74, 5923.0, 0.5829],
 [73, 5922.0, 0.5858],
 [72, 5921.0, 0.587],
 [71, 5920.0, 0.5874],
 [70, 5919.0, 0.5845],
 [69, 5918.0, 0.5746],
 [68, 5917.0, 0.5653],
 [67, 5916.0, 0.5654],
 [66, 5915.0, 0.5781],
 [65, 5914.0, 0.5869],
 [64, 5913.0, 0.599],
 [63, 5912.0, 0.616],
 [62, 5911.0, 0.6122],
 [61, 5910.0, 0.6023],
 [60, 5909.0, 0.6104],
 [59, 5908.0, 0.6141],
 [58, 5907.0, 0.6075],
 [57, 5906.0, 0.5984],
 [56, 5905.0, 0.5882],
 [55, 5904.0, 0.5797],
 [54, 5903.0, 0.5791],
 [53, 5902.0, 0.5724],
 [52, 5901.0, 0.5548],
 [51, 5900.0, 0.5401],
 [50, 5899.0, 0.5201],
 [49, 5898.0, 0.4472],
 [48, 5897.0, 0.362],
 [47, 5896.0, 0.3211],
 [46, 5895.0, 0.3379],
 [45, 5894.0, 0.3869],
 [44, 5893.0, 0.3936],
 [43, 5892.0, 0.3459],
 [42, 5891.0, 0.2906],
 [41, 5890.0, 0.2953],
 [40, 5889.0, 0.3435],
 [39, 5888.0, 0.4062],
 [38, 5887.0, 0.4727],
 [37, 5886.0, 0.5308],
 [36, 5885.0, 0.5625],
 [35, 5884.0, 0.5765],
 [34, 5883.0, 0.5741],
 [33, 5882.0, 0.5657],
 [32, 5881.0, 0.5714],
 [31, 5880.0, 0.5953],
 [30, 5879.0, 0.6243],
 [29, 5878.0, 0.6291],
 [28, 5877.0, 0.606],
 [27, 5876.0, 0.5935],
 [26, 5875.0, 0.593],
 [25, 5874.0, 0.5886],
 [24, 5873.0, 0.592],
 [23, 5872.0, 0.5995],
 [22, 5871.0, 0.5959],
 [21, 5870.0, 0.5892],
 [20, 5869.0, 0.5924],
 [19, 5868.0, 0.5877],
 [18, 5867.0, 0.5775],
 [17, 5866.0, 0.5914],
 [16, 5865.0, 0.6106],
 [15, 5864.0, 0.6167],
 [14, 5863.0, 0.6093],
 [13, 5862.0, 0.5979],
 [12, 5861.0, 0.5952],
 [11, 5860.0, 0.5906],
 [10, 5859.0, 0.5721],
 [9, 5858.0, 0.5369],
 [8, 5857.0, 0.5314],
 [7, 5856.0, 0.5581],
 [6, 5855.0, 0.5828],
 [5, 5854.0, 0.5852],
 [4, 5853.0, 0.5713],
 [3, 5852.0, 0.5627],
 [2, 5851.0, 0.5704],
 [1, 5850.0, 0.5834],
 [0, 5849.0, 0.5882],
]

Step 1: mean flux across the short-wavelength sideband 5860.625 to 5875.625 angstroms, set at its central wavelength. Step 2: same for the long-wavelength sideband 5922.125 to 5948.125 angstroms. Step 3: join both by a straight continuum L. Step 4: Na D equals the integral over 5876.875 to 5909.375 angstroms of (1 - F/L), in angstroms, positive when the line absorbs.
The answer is 5.0 angstroms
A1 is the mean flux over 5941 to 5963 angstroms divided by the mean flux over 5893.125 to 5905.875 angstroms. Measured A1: 1.24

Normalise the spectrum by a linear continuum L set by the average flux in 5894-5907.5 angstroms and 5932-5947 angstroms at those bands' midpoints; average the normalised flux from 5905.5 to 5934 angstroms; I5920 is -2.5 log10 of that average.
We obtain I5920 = -0.08 mag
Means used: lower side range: 0.504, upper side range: 0.596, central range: 0.589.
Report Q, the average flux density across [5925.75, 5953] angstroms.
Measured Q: 0.589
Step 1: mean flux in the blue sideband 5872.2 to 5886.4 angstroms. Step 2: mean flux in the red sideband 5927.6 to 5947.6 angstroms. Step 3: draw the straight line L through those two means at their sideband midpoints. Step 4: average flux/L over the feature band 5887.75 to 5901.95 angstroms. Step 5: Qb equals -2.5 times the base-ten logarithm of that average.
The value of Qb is 0.41 mag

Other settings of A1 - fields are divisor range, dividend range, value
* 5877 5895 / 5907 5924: 1.23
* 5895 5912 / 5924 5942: 1.09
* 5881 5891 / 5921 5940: 1.24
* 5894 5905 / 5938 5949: 1.22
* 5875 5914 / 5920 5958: 1.14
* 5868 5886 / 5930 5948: 1.01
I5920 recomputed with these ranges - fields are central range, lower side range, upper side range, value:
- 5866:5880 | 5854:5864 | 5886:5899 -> -0.208 mag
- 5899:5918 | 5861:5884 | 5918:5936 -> 0.007 mag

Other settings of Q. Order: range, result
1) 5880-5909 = 0.488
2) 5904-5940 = 0.592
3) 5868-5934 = 0.545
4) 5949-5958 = 0.587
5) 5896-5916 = 0.561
